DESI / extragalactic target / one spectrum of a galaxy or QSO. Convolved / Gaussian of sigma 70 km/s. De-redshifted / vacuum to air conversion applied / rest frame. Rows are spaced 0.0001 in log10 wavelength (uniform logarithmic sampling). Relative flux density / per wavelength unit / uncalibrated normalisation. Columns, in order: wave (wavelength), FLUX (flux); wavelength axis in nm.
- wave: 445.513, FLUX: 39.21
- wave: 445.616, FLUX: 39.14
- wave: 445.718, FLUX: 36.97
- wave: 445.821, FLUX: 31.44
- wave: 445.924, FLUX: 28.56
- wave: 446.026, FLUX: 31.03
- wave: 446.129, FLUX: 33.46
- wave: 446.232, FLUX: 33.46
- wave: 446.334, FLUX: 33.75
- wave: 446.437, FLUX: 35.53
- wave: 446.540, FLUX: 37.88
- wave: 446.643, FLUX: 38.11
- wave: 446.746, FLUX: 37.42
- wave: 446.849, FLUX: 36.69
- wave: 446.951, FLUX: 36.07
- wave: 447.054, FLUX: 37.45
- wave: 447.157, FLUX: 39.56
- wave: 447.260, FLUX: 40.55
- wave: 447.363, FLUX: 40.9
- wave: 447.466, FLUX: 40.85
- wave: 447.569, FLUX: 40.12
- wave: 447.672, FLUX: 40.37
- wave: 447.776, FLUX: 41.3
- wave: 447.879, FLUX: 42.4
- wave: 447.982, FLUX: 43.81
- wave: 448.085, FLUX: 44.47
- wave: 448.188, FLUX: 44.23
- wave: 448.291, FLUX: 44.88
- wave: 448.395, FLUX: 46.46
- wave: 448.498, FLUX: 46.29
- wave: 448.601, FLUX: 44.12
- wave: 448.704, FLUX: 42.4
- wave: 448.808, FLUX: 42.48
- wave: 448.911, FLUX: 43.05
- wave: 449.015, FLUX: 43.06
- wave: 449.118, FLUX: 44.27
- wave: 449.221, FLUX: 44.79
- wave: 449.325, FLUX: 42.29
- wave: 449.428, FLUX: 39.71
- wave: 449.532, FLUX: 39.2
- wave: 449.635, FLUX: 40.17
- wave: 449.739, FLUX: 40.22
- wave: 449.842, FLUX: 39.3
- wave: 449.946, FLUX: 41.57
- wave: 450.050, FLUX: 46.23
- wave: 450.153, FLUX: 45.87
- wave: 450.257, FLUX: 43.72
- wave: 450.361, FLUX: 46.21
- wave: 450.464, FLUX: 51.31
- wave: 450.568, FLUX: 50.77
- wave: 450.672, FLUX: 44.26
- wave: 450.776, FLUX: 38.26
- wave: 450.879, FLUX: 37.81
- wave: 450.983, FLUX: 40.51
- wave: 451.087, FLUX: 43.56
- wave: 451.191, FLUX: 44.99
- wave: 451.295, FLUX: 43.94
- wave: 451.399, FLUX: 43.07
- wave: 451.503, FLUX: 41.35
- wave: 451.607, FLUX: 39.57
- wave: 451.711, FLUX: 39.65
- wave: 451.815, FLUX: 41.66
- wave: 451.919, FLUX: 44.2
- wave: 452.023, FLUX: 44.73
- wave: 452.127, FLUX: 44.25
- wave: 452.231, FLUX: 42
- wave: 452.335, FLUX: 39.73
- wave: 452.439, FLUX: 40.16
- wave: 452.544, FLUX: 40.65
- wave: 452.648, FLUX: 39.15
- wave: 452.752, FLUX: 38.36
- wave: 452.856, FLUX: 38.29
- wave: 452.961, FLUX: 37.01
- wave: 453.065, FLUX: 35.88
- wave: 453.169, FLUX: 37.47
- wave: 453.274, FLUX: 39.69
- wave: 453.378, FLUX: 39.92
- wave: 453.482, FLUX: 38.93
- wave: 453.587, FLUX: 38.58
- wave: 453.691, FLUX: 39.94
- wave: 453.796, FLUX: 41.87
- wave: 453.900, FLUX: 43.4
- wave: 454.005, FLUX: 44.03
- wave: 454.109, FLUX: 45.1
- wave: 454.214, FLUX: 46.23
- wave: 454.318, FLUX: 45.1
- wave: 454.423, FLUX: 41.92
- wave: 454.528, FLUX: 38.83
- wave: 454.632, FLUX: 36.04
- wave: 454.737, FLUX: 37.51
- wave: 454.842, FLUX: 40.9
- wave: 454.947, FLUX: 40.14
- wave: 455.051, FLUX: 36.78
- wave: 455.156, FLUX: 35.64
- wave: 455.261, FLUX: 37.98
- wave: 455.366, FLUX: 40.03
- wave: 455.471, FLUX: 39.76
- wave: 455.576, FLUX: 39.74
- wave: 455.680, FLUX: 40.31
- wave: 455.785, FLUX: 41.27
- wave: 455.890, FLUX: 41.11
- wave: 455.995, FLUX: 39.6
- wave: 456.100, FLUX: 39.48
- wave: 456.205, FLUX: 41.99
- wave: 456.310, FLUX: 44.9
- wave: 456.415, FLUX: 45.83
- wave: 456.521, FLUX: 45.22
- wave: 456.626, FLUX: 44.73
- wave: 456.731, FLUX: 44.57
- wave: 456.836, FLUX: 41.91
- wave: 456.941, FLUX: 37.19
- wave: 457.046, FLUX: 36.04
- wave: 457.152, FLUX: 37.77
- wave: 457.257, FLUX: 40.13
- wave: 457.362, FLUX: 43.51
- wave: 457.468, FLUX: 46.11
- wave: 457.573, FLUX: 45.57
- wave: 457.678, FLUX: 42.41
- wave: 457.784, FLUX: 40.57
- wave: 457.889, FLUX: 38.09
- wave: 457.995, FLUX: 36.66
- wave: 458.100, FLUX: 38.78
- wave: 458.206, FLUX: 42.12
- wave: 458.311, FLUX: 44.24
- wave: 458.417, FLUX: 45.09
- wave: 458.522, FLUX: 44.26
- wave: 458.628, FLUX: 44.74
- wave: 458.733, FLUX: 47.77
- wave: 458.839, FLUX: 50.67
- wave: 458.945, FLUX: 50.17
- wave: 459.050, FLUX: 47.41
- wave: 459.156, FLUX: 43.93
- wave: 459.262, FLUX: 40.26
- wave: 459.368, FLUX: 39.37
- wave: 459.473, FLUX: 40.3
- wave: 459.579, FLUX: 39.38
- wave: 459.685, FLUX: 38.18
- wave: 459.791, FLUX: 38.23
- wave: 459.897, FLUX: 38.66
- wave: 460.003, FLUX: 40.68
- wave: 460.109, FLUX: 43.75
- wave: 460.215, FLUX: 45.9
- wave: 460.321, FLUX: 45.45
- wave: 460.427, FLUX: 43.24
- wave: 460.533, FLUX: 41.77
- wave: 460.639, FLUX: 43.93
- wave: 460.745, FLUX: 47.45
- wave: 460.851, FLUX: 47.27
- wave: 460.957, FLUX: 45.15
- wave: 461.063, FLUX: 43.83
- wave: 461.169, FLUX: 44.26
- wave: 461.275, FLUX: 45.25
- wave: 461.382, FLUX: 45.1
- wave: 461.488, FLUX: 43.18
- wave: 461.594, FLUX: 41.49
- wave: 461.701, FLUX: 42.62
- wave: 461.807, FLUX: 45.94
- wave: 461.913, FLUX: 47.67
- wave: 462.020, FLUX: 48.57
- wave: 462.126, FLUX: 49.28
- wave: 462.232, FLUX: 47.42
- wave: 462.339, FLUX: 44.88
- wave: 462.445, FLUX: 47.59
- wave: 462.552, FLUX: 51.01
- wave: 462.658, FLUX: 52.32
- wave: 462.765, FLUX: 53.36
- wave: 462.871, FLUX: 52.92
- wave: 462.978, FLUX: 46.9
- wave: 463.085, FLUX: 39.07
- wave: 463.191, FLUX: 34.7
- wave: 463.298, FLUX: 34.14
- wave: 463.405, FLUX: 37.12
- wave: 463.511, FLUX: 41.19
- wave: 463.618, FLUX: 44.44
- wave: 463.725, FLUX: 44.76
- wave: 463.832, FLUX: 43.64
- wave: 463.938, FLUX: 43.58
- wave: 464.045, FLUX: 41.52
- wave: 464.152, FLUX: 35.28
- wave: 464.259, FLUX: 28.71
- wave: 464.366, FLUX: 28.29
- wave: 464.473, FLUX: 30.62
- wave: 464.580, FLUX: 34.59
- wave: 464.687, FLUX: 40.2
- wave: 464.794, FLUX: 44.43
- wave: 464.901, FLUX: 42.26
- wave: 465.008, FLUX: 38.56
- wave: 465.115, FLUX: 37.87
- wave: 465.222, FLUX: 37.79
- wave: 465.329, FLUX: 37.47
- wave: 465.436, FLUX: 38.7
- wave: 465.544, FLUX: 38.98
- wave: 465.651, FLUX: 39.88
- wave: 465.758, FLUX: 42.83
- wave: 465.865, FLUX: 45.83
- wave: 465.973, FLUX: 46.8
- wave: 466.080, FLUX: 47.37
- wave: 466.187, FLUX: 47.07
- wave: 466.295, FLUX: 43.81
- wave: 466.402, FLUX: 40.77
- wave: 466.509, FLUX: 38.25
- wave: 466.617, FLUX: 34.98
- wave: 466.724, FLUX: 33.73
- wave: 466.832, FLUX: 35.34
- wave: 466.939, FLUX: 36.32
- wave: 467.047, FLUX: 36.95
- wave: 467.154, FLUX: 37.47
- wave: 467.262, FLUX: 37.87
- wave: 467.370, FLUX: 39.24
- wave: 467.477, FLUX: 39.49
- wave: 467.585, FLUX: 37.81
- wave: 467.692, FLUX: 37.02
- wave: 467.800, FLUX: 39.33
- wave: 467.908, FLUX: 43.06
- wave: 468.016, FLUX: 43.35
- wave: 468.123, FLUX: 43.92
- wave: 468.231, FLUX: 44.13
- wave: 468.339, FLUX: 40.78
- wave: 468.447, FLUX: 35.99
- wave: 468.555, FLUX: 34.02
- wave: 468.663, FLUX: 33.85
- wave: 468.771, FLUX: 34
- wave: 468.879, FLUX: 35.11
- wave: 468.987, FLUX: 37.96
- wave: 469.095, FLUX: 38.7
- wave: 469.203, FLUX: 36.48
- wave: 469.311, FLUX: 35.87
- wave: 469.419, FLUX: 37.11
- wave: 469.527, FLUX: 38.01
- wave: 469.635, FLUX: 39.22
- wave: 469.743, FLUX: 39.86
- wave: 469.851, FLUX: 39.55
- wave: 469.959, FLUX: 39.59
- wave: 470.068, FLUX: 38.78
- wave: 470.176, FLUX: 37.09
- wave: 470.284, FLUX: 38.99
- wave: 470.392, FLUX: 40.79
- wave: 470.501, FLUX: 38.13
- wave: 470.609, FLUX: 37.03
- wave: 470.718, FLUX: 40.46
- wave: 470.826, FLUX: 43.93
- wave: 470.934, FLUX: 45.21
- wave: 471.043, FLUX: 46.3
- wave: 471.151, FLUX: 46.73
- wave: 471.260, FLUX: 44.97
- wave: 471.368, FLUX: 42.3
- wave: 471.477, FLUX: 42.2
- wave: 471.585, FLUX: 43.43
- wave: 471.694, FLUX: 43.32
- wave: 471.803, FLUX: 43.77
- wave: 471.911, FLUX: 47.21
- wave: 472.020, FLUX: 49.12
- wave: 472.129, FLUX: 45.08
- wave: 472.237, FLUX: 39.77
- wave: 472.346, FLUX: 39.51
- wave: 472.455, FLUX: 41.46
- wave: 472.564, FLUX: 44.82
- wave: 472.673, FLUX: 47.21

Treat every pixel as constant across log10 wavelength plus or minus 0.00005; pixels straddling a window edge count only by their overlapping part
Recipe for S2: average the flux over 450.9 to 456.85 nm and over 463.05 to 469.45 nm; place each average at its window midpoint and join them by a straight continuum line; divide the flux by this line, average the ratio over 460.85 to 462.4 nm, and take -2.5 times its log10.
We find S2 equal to -0.15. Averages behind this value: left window 41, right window 38.8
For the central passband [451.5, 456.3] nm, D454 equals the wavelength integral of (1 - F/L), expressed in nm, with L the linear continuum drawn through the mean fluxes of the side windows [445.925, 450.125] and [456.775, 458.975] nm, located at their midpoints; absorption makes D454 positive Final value 0.15 nm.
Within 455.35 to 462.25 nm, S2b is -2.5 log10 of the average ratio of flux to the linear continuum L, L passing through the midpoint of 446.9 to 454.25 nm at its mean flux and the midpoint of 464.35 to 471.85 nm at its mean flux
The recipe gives -0.06 mag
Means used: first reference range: 41.9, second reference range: 39.7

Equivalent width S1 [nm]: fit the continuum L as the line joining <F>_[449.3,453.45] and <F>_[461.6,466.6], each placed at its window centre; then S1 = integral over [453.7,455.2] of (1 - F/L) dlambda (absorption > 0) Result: 0.029 nm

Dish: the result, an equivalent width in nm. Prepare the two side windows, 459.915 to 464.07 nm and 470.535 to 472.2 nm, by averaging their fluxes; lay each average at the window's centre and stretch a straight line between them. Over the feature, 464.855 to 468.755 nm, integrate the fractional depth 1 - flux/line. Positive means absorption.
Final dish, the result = 0.41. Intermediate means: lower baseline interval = 44.7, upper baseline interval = 44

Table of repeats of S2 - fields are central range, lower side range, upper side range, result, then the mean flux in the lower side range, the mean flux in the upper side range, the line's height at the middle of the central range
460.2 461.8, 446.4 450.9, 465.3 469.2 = -0.11 mag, 42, 39.4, 40.3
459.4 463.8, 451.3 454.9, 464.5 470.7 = -0.11 mag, 40.8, 39.1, 39.8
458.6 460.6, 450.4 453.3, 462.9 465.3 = -0.09 mag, 41.5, 38.8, 39.8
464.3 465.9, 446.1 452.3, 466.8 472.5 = 0.06 mag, 41.7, 40.1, 40.4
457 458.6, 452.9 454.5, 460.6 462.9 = 0.06 mag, 40.9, 46.8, 43.9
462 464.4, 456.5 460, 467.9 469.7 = -0.07 mag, 42.2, 38.2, 40.3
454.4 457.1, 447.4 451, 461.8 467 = 0.05 mag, 43.1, 41.6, 42.4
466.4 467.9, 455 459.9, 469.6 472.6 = 0.12 mag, 41.7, 42.1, 42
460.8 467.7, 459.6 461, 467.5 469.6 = -0.02 mag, 42.9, 38.3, 40.7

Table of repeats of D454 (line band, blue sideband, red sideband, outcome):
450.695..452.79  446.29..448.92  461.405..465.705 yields -0.02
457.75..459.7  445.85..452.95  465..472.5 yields -0.10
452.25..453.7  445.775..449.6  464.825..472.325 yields 0.04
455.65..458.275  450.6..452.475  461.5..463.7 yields 0.12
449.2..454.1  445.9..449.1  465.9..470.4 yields -0.25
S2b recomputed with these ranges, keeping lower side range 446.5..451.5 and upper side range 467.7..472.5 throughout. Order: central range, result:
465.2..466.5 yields -0.04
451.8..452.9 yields 0.02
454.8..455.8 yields 0.07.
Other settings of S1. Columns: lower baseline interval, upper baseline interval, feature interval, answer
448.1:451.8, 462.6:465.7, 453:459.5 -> 0.04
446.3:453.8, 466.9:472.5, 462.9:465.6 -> 0.12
